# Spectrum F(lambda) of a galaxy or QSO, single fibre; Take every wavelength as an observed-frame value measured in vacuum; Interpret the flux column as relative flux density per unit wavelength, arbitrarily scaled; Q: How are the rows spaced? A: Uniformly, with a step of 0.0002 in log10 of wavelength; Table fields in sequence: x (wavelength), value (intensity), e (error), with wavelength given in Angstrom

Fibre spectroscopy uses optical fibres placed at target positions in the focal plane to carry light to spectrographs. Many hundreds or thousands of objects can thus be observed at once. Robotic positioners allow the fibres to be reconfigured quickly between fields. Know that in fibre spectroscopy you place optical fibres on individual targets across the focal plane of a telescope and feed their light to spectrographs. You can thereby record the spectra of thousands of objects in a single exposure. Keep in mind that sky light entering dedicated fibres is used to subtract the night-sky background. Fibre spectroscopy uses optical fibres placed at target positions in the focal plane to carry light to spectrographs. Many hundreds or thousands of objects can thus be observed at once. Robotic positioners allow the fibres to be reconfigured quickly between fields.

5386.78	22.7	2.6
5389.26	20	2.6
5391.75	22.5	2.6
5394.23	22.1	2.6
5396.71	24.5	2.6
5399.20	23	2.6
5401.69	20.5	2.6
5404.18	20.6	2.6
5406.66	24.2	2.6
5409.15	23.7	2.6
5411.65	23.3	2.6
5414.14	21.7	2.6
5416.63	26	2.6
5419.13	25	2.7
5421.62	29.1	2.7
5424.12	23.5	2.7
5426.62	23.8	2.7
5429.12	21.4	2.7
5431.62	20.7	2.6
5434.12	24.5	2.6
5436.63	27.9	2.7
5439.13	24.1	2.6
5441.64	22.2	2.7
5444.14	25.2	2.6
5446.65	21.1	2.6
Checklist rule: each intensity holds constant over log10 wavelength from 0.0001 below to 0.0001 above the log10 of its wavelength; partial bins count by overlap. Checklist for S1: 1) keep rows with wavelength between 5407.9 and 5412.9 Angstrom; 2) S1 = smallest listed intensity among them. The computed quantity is 23.3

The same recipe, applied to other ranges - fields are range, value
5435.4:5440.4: 24.1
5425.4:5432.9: 20.7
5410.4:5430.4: 21.4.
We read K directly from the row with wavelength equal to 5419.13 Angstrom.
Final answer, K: 25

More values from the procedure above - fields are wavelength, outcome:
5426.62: 23.8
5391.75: 22.5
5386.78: 22.7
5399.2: 23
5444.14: 25.2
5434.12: 24.5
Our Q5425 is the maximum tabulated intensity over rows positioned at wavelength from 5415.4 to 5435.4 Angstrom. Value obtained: 29.1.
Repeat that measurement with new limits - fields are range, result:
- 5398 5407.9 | 24.2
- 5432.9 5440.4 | 27.9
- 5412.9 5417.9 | 26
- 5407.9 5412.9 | 23.7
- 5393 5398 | 24.5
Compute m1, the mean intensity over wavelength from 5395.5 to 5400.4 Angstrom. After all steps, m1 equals 23.7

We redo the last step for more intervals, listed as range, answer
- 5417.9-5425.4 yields 25.9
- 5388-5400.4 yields 22.4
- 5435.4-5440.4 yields 26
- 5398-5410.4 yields 22.4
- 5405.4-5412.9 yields 23.7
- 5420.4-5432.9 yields 23.7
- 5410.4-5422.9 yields 25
